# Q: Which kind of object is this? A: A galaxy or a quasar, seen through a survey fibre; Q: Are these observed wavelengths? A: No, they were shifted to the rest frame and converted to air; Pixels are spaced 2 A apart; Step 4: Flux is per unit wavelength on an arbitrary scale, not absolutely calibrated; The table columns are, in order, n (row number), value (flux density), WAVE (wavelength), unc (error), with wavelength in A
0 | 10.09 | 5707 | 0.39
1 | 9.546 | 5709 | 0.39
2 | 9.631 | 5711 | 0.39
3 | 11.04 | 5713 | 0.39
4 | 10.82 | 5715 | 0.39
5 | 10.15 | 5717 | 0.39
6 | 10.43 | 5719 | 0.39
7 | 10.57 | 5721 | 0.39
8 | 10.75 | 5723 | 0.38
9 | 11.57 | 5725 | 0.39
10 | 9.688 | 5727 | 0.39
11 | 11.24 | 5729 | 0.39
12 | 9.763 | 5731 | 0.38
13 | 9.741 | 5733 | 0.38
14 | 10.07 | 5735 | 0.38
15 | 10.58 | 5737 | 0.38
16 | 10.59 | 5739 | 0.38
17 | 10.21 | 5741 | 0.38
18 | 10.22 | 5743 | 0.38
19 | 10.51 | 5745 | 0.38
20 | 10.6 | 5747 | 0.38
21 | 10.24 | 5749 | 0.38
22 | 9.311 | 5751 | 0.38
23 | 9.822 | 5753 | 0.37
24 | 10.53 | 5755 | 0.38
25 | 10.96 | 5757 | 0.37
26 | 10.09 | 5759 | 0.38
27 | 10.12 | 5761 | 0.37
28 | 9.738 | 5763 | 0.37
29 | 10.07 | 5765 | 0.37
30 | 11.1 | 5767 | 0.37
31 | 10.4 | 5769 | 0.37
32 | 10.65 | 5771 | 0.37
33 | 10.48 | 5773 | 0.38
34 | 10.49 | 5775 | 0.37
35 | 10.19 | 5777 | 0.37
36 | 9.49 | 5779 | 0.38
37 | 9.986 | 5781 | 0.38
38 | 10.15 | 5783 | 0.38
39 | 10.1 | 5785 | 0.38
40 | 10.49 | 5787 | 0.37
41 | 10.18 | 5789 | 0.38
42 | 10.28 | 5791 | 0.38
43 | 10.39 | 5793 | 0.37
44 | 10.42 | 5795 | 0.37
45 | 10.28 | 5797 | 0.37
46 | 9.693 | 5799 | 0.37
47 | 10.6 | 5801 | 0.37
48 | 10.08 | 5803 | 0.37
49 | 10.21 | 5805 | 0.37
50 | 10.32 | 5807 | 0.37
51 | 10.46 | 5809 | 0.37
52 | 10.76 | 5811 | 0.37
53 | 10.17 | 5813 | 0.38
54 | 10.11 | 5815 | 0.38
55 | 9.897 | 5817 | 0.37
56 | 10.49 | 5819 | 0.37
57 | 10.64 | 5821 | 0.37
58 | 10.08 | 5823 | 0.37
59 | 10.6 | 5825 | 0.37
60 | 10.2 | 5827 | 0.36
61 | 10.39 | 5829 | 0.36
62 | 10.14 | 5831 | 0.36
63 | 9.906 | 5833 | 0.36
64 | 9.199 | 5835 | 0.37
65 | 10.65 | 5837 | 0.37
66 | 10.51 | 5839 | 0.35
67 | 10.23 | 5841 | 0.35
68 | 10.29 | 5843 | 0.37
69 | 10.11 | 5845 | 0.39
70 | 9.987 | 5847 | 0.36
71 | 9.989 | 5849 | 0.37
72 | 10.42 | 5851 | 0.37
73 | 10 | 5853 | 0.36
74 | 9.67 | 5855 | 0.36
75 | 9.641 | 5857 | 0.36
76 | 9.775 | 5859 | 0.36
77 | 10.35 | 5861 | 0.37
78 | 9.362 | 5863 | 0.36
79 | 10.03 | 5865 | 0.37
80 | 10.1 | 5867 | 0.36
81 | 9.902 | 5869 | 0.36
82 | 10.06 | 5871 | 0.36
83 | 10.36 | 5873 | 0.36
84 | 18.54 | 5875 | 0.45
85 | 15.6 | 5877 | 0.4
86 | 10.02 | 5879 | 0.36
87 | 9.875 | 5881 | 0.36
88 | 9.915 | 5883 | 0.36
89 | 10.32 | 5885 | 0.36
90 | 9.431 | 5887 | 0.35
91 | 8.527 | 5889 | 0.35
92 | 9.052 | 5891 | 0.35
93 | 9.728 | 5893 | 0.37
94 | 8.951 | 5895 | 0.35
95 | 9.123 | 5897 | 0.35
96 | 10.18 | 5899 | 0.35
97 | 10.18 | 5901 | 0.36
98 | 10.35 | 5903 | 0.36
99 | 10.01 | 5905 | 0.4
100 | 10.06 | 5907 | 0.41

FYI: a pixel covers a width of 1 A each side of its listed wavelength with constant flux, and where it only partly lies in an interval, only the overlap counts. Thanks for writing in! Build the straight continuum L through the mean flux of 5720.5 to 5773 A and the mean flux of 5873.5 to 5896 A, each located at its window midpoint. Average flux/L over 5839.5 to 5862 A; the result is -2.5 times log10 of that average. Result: 0.07 mag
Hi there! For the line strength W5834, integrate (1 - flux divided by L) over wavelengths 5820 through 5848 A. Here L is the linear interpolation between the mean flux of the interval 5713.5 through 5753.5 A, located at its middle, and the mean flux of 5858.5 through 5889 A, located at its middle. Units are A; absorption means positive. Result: 1.3 A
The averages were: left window 10.4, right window 10.8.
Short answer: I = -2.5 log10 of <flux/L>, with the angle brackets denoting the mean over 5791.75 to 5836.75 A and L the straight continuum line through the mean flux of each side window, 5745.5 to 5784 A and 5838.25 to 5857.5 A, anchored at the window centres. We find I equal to -0.01 mag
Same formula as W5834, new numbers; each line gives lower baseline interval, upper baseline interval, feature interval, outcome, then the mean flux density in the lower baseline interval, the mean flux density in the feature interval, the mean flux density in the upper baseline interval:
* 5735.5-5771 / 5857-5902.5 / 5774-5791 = 0.3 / 10.3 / 10.1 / 10.4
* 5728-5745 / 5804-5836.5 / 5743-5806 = 0.2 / 10.3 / 10.2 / 10.2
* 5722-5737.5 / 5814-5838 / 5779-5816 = 0.1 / 10.4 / 10.2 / 10.2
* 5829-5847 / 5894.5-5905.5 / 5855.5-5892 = -2.3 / 10.1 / 10.6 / 9.83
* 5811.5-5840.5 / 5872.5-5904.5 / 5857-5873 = 0.8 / 10.2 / 9.95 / 10.6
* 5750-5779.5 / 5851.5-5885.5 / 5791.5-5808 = 0.3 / 10.2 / 10.3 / 10.8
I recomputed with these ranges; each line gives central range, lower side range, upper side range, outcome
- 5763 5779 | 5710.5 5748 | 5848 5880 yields 0.02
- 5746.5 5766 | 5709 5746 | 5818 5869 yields 0.02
